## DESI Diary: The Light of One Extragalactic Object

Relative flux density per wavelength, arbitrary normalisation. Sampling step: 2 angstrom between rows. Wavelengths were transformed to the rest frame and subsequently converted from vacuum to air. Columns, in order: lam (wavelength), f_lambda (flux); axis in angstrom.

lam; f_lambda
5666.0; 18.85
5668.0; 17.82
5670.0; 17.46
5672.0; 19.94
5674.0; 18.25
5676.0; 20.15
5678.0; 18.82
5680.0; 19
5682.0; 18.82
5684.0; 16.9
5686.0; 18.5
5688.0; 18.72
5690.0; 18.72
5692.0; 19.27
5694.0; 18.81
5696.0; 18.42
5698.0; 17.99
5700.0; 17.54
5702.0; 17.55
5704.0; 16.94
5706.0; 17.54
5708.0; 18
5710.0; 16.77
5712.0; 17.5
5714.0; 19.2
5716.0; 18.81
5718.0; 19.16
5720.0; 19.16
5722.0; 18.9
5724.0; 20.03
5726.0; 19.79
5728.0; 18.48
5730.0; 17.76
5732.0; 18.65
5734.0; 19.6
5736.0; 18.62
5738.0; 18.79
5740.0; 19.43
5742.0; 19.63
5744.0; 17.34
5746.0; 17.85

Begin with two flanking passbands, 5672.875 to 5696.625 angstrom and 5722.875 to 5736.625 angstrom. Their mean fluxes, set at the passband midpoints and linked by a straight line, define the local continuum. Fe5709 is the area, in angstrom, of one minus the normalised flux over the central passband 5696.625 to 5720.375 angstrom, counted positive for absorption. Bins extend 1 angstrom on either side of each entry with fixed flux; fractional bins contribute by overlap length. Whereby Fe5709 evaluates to 1.10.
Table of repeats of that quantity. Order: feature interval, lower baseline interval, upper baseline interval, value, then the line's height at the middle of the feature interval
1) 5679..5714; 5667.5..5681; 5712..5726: 1.6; 19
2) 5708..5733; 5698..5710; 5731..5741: -0.5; 18.3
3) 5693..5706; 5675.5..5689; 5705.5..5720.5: 0.4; 18.4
